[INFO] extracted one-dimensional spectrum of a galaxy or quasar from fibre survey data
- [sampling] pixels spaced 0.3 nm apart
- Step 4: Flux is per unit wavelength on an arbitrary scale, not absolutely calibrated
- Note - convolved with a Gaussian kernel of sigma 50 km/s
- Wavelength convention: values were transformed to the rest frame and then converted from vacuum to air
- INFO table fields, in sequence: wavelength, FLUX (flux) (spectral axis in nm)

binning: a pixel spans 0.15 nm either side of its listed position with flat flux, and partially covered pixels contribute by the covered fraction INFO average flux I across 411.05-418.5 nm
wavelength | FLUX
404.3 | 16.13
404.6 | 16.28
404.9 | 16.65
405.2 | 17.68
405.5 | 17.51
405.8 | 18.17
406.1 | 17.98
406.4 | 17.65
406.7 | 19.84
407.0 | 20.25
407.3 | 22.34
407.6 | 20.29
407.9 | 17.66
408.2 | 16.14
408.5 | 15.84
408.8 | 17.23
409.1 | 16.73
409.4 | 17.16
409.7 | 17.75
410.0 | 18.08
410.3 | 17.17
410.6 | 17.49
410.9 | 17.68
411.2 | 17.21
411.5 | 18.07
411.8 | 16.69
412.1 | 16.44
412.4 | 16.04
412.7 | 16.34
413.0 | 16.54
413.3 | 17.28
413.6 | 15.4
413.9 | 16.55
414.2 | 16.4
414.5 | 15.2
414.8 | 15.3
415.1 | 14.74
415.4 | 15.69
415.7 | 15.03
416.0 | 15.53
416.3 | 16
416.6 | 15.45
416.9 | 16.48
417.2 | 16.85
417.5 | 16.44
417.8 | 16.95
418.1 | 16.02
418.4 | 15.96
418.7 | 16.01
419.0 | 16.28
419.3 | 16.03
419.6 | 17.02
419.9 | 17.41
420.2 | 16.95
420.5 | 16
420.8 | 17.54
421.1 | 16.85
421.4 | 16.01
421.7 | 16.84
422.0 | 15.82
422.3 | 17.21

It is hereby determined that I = 16.2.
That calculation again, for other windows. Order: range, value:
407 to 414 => 17.4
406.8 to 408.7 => 18.7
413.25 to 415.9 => 15.7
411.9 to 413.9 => 16.4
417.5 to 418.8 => 16.3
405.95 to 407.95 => 19.5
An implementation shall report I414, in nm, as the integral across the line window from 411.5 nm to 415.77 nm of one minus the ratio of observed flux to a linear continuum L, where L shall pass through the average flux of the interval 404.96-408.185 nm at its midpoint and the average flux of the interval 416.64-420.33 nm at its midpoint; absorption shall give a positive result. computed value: 0.33 nm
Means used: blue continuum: 18.8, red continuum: 16.5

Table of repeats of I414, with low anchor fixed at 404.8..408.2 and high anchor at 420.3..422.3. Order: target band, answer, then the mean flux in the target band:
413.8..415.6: 0.19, 15.6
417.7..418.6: 0.04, 16.3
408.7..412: 0.13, 17.4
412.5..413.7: 0.09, 16.4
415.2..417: 0.17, 15.6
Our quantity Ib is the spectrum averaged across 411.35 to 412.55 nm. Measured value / 16.8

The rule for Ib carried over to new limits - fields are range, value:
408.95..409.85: 17.2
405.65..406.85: 18.4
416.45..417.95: 16.4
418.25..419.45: 16.1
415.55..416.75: 15.5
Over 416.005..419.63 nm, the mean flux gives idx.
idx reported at 16.2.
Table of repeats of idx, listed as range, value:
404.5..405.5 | 17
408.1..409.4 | 16.6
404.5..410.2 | 18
